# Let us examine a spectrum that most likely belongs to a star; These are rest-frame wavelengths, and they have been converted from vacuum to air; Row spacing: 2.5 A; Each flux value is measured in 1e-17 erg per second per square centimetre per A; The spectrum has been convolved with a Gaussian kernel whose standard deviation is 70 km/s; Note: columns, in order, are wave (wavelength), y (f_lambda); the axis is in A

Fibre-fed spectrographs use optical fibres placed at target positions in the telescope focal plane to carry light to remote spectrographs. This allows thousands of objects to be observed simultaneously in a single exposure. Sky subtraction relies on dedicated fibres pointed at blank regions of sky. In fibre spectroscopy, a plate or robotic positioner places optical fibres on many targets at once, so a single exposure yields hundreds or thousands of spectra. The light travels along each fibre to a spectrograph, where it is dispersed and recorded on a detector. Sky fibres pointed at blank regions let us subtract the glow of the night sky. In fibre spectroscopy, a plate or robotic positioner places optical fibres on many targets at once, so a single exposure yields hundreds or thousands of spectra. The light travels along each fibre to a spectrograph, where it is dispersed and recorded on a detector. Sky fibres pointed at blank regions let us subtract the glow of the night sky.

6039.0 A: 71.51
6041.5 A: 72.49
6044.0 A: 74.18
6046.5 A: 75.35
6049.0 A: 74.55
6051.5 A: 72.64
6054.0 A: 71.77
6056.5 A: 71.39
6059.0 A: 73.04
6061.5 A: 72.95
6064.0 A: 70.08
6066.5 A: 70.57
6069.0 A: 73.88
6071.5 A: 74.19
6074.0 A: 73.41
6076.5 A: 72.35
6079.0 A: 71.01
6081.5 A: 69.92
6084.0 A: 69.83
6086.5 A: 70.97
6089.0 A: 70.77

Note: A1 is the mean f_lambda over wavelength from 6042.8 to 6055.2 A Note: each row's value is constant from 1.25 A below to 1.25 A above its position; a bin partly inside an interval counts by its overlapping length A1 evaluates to 73.7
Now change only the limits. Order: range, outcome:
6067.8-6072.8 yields 74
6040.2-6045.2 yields 73.3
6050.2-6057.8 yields 72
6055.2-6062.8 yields 72.4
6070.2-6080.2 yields 72.8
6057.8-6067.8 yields 71.7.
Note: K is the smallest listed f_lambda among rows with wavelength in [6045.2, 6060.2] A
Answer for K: 71.39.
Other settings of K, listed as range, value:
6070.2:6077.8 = 72.35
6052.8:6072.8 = 70.08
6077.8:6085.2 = 69.83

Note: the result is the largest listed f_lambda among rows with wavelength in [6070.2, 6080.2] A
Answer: 74.19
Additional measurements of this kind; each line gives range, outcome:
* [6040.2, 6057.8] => 75.35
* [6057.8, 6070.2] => 73.88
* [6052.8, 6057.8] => 71.77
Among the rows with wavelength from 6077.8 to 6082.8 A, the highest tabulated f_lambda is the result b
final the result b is 71.01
